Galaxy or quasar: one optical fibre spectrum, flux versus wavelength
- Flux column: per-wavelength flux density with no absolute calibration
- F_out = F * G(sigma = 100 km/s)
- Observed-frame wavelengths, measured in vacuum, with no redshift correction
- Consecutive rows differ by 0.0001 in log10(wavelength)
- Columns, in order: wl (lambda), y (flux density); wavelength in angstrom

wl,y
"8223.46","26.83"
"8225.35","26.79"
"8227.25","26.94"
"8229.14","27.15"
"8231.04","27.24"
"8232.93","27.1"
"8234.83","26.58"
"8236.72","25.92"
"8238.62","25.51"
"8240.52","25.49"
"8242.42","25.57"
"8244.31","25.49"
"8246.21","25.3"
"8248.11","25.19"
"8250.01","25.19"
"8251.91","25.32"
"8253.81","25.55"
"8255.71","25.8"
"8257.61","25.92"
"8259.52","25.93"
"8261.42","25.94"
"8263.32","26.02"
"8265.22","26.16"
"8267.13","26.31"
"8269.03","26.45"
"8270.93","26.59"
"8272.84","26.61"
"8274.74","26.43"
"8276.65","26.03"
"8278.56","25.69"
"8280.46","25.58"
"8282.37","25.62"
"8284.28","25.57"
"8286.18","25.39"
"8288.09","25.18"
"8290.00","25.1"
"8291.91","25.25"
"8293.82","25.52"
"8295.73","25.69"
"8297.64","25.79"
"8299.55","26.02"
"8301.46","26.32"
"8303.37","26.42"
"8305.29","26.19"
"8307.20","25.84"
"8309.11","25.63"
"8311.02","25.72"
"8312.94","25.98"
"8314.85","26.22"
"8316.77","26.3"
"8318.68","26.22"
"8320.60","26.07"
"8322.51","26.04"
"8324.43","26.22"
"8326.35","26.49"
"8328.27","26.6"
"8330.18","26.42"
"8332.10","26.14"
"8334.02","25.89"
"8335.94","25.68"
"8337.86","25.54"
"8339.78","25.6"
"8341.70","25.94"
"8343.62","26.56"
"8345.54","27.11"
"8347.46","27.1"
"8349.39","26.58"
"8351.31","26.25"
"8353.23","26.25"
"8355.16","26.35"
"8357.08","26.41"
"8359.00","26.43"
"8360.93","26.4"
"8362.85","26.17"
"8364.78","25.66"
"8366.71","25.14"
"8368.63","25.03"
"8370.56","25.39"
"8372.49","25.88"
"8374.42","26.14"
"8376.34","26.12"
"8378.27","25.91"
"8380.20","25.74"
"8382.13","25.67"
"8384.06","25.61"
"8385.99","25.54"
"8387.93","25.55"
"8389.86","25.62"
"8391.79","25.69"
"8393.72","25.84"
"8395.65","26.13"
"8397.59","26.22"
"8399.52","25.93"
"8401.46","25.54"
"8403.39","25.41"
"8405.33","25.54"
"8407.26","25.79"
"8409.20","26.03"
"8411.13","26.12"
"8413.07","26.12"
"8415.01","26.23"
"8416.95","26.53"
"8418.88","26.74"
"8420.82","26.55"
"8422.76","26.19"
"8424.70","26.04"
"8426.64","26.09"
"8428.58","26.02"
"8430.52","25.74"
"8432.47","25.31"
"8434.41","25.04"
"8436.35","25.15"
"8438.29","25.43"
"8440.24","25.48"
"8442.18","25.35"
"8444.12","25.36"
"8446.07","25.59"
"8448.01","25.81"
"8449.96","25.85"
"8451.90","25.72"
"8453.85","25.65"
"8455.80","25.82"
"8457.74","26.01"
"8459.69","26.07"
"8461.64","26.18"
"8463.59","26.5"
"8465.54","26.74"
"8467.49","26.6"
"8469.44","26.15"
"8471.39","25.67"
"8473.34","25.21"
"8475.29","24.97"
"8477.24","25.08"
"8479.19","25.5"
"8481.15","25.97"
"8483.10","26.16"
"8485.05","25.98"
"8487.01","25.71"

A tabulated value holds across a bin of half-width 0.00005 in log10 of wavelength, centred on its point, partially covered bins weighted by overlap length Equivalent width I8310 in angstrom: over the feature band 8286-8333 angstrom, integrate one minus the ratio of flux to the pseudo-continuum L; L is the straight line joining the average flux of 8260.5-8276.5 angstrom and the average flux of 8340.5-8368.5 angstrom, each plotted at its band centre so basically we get 0.59 angstrom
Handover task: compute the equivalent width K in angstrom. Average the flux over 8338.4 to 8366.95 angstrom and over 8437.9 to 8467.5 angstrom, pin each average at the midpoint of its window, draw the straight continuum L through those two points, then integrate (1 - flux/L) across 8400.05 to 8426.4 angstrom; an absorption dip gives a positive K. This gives -0.03 angstrom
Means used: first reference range 26.3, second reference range 25.9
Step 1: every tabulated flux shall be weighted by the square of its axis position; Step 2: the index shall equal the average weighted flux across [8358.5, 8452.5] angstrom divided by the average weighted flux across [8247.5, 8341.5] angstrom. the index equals 1.0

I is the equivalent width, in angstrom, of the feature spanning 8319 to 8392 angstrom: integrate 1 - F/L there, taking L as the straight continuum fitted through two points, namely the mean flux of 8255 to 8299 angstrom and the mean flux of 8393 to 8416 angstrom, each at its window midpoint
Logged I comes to -0.4 angstrom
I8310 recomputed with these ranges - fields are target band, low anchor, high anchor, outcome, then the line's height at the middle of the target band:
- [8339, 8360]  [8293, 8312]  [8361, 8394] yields -0.52 angstrom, 25.8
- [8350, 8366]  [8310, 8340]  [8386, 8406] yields -0.19 angstrom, 25.9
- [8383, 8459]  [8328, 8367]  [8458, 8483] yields 0.63 angstrom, 26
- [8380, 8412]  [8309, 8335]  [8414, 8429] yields 0.62 angstrom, 26.3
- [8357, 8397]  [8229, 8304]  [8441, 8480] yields 0.05 angstrom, 25.8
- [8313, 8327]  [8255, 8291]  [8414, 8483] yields -0.17 angstrom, 25.9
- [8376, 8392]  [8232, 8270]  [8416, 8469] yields 0.12 angstrom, 25.9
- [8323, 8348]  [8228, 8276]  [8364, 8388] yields -0.45 angstrom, 25.8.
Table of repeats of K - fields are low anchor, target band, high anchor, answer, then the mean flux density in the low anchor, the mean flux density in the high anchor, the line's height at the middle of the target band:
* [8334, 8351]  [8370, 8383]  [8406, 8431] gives 0.2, 26.2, 26.2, 26.2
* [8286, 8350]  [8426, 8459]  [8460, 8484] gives 0.4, 26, 25.9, 25.9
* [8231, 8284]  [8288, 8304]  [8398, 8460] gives 0.1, 25.9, 25.8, 25.9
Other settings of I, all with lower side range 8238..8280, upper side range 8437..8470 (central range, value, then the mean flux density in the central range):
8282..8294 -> 0.23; 25.4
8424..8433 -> 0.01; 25.8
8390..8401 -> -0.02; 25.9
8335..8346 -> -0.07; 26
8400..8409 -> 0.09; 25.6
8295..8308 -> -0.10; 26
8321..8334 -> -0.21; 26.3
